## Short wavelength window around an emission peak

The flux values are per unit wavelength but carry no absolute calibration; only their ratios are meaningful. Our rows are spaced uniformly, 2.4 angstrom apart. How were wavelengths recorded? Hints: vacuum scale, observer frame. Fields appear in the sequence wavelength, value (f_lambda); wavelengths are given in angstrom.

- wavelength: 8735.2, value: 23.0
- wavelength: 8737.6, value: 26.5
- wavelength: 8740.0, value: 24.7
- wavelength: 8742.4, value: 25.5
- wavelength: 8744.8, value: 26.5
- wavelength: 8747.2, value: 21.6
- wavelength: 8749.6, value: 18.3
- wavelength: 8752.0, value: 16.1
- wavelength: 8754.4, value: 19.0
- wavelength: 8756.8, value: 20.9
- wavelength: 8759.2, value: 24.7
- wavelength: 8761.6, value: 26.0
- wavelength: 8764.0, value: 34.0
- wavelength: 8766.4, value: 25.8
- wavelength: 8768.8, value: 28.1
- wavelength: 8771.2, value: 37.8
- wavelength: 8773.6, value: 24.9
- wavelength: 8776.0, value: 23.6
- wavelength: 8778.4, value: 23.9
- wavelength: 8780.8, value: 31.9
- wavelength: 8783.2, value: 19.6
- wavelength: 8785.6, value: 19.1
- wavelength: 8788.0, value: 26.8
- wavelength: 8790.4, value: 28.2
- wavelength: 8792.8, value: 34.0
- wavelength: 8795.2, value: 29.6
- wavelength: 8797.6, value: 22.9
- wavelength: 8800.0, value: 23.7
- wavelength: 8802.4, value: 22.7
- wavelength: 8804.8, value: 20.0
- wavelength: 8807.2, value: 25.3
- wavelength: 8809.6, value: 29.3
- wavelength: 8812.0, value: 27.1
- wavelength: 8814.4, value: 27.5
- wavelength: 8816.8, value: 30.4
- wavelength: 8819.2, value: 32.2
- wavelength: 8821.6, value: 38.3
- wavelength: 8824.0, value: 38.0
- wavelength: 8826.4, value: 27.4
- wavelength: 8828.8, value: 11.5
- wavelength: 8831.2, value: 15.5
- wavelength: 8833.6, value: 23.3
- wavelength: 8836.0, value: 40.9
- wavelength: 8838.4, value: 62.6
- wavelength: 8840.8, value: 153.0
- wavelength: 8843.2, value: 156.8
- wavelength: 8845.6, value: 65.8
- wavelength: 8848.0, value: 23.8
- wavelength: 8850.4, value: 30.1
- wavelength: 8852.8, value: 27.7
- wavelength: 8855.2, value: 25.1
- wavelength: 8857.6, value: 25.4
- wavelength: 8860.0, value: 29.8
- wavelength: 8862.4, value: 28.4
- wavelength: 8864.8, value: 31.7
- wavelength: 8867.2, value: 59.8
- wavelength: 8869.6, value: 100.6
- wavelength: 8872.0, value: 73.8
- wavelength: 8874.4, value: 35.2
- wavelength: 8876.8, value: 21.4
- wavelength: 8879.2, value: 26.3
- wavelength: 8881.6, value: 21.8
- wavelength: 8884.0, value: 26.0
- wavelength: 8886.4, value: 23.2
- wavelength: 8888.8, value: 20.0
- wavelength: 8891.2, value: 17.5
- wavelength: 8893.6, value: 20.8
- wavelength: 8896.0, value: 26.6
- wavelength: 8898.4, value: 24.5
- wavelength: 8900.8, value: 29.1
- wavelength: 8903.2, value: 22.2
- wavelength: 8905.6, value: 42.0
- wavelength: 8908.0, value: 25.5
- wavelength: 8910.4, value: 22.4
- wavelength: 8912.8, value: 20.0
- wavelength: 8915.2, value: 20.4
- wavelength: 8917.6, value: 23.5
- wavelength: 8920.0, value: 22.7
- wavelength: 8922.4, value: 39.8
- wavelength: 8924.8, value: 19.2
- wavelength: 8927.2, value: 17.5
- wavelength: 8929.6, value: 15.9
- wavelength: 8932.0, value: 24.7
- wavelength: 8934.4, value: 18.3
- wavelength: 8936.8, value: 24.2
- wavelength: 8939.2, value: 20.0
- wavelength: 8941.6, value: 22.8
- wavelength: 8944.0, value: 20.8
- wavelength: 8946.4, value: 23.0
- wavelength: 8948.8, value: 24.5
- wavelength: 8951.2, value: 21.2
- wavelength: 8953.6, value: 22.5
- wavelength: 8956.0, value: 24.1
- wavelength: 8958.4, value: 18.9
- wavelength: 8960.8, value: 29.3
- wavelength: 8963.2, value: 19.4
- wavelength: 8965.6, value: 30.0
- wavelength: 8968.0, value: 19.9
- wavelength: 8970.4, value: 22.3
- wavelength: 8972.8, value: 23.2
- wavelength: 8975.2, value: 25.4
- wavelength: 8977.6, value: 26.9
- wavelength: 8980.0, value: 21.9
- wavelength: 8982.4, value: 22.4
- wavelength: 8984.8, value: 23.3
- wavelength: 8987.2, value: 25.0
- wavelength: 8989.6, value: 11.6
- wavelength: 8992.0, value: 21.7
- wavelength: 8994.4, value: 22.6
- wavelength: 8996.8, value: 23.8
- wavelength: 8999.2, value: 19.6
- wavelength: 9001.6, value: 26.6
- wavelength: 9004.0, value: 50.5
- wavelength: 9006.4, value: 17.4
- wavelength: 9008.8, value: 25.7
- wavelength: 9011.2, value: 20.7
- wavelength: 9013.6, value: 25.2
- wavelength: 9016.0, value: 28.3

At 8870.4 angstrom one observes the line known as [N II] 6583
